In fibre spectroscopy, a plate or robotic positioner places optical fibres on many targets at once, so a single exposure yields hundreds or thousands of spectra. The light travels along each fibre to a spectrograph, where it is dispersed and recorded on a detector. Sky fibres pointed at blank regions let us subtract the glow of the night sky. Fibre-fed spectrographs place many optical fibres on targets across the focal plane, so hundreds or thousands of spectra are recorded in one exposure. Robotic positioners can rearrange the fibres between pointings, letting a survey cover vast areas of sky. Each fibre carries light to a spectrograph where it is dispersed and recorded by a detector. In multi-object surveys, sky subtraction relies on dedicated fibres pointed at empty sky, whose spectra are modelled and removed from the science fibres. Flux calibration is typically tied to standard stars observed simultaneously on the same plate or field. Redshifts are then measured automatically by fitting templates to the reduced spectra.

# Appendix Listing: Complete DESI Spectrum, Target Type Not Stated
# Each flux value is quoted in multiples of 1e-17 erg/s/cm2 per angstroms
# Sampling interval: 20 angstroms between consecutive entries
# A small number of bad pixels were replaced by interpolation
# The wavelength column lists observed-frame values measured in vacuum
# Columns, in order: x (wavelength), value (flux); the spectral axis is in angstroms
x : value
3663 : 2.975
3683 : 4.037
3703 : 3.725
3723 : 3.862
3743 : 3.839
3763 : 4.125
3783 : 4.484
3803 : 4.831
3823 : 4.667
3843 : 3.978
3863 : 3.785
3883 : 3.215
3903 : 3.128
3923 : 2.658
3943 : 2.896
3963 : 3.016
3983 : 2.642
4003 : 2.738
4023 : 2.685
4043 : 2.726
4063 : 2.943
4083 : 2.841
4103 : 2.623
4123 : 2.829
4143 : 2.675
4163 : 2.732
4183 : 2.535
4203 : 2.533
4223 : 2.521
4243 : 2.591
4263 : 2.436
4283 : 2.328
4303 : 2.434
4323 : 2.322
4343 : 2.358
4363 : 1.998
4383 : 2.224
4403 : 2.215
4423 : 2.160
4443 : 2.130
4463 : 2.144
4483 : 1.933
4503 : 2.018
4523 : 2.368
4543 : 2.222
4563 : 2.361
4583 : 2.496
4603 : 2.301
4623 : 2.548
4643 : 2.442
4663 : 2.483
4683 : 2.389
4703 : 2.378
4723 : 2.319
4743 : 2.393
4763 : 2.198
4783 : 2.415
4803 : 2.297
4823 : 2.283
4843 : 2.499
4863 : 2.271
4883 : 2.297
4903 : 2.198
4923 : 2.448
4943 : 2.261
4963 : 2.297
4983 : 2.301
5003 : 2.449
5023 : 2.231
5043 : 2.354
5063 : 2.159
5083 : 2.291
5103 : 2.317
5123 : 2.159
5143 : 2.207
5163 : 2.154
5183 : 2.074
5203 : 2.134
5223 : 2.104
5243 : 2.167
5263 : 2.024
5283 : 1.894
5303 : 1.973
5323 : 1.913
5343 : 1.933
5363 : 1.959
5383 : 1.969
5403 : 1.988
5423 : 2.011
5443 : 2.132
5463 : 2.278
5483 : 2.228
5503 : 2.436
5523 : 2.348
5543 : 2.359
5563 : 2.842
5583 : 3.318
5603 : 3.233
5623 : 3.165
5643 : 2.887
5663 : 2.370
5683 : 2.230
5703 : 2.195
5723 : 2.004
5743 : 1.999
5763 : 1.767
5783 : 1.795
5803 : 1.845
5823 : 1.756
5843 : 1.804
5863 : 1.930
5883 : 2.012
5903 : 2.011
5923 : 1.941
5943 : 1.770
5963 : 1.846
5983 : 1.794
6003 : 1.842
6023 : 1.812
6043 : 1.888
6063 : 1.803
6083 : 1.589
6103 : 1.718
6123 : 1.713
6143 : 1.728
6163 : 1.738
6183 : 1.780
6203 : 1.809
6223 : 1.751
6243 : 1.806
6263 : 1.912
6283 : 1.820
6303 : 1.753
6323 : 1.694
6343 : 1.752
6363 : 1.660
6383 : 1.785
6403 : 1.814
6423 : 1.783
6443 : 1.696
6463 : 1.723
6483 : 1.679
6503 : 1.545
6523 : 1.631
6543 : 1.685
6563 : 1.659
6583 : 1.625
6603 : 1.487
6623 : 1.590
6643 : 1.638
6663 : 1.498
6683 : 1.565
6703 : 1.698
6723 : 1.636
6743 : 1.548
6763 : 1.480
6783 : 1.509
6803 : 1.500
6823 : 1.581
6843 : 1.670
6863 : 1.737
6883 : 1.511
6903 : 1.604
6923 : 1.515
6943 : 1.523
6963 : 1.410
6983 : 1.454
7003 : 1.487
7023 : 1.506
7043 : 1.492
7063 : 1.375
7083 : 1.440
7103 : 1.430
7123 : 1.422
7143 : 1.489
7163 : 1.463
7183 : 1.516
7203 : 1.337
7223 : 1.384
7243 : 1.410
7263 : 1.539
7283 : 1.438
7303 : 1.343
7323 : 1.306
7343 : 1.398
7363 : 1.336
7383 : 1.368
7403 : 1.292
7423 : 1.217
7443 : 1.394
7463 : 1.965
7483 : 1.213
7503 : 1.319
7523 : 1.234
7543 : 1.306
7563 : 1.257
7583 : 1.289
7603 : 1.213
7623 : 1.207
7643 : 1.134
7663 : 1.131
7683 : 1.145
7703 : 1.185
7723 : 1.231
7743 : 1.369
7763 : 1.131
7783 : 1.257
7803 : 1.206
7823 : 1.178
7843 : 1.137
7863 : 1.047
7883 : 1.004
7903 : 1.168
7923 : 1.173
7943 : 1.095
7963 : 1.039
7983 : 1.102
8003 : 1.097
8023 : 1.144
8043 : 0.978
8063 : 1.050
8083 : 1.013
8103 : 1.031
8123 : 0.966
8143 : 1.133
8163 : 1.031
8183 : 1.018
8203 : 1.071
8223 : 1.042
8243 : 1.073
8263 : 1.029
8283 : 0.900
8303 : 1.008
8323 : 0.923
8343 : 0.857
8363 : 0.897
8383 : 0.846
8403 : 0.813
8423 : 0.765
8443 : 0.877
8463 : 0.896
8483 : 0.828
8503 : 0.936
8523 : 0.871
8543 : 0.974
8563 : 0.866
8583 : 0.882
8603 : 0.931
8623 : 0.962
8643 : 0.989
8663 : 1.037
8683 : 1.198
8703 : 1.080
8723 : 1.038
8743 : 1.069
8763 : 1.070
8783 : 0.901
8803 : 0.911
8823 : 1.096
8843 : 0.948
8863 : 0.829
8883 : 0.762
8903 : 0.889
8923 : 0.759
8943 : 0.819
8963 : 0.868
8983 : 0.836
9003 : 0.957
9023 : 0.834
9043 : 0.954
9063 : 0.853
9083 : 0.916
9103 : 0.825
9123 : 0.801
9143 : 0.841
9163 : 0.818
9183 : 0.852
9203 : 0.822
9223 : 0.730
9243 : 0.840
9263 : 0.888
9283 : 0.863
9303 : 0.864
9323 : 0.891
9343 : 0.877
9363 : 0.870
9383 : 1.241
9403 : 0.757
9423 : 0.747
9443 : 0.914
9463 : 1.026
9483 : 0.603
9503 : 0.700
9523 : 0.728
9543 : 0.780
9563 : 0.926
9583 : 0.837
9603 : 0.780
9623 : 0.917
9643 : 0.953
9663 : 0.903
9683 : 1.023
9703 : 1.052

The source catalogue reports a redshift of 1.00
